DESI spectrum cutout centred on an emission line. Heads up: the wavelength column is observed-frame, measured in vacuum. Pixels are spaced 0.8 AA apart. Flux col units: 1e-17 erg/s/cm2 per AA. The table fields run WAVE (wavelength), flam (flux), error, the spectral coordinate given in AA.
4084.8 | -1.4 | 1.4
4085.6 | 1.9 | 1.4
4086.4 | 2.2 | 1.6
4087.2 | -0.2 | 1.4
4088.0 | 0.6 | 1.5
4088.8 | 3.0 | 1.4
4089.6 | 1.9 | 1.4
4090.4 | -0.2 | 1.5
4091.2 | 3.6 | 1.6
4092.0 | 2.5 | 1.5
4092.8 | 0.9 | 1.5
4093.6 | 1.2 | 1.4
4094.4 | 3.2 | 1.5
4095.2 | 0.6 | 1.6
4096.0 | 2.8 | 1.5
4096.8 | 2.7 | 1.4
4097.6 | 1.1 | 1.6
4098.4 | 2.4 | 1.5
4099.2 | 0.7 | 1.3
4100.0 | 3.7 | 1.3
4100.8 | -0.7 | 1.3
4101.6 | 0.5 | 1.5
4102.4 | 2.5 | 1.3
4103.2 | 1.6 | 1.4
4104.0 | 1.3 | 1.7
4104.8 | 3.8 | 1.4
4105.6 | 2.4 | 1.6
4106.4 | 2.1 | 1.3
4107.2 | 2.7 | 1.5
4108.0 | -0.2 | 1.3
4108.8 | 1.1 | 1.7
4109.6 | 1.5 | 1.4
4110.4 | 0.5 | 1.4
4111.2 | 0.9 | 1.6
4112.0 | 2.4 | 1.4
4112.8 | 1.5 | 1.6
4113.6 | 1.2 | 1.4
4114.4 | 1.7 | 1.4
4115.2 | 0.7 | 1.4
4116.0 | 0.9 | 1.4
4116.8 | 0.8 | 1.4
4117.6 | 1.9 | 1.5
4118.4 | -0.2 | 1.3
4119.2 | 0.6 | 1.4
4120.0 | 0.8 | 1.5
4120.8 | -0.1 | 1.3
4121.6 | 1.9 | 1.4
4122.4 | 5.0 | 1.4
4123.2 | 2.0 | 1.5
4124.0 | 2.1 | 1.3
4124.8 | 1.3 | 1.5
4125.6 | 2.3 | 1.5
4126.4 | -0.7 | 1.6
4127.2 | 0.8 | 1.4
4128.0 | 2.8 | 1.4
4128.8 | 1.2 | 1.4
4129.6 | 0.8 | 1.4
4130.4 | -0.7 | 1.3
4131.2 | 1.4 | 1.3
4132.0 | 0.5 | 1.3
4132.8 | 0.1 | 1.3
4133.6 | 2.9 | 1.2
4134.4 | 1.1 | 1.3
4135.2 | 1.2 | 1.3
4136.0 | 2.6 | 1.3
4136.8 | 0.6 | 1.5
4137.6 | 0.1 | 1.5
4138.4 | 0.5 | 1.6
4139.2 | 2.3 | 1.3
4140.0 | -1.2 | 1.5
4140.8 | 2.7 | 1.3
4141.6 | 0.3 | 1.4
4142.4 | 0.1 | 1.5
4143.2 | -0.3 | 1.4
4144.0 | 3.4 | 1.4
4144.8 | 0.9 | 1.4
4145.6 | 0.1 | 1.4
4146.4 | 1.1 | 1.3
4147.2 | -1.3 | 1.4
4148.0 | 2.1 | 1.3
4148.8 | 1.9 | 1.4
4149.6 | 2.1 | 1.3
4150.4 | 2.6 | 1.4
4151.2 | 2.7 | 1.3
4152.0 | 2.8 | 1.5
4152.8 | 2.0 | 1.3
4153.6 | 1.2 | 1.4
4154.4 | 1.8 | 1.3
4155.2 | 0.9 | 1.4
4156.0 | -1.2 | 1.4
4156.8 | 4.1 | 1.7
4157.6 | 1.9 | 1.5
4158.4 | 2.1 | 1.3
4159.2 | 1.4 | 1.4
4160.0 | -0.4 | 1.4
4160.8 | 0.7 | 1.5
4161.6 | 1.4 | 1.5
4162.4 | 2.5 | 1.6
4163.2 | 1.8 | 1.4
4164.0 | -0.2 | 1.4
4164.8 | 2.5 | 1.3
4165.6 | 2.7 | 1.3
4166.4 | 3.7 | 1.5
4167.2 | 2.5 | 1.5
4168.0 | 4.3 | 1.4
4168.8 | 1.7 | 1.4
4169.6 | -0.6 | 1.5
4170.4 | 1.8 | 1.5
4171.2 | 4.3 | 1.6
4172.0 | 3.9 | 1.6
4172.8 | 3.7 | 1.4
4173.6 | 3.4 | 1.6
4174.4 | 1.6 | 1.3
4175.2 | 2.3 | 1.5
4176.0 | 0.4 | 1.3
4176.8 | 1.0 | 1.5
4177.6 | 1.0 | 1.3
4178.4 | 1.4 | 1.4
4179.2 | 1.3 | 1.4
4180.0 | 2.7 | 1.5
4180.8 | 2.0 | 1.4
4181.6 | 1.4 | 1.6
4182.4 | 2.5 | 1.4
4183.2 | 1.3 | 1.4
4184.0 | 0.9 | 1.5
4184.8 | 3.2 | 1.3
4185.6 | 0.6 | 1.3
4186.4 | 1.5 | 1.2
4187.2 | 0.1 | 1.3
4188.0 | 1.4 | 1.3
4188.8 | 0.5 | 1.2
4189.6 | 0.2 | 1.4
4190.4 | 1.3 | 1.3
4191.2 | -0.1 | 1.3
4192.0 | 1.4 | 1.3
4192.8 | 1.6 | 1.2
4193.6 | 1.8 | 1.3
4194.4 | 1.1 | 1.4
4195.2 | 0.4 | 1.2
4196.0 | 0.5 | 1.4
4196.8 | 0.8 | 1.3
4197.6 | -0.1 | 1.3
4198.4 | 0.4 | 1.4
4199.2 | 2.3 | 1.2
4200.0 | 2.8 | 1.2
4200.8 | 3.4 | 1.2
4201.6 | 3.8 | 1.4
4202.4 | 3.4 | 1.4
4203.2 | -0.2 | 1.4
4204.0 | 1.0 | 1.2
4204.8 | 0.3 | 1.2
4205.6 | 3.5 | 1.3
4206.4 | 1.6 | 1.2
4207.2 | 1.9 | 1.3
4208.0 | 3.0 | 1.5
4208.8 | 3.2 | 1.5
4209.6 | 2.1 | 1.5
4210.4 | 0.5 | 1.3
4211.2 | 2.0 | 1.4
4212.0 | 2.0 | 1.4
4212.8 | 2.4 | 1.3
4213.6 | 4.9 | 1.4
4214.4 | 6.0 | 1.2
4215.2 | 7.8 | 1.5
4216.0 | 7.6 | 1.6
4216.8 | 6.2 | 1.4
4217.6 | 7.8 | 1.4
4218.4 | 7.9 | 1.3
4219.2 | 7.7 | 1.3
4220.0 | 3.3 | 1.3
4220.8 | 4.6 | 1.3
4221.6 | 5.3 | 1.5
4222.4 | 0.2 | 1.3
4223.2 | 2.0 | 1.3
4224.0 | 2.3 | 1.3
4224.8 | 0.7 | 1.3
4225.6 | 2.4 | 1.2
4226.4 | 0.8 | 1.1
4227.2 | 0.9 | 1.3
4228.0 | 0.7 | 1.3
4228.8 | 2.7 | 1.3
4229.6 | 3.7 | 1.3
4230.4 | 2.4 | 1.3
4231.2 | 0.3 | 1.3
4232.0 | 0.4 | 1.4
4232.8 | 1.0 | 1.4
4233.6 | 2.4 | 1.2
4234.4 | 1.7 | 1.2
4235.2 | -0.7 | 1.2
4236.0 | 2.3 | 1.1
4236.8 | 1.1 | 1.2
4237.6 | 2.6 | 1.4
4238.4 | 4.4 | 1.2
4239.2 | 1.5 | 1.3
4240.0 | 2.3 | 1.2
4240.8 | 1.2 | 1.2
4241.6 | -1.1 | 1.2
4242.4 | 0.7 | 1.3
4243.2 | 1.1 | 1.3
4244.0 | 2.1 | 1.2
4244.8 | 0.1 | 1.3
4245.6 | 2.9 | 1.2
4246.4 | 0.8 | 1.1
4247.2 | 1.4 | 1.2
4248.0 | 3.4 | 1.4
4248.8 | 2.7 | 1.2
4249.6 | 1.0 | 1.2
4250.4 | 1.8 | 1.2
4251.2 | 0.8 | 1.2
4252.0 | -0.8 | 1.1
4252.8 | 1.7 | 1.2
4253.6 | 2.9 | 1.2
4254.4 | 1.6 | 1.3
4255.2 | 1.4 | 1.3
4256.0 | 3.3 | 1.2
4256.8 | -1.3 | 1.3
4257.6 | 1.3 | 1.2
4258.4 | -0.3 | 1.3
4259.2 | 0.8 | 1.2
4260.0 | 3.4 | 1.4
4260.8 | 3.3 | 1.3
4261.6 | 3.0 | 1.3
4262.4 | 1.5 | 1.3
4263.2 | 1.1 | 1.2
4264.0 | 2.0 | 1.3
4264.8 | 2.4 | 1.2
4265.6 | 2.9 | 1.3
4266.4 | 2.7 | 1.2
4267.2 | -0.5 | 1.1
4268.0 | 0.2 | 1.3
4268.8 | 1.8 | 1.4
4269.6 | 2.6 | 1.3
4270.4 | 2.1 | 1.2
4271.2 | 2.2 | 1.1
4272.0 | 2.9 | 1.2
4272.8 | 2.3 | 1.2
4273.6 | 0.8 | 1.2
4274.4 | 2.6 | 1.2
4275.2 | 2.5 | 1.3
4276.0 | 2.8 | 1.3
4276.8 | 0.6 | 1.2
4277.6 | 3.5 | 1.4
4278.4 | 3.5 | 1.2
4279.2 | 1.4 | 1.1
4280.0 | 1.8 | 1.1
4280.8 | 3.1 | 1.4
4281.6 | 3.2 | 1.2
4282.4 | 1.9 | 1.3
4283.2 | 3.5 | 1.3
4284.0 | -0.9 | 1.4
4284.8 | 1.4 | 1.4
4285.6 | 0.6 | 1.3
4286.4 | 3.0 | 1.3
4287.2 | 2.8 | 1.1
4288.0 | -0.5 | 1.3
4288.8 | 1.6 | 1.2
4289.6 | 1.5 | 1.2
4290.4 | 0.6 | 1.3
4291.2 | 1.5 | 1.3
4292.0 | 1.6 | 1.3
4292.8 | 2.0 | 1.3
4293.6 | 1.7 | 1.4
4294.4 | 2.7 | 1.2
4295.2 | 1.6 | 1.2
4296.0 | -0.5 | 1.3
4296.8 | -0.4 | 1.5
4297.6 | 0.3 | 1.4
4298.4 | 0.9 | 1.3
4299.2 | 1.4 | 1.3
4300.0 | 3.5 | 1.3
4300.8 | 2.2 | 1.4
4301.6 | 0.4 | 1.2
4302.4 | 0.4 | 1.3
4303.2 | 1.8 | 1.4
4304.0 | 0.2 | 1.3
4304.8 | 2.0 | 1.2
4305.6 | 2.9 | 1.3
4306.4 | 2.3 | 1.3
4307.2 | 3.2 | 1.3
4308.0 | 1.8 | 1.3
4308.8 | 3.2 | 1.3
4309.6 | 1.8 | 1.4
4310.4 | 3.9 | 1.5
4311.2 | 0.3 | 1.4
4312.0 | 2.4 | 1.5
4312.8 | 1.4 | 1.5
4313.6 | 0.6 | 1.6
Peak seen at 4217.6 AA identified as [O II] 3727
